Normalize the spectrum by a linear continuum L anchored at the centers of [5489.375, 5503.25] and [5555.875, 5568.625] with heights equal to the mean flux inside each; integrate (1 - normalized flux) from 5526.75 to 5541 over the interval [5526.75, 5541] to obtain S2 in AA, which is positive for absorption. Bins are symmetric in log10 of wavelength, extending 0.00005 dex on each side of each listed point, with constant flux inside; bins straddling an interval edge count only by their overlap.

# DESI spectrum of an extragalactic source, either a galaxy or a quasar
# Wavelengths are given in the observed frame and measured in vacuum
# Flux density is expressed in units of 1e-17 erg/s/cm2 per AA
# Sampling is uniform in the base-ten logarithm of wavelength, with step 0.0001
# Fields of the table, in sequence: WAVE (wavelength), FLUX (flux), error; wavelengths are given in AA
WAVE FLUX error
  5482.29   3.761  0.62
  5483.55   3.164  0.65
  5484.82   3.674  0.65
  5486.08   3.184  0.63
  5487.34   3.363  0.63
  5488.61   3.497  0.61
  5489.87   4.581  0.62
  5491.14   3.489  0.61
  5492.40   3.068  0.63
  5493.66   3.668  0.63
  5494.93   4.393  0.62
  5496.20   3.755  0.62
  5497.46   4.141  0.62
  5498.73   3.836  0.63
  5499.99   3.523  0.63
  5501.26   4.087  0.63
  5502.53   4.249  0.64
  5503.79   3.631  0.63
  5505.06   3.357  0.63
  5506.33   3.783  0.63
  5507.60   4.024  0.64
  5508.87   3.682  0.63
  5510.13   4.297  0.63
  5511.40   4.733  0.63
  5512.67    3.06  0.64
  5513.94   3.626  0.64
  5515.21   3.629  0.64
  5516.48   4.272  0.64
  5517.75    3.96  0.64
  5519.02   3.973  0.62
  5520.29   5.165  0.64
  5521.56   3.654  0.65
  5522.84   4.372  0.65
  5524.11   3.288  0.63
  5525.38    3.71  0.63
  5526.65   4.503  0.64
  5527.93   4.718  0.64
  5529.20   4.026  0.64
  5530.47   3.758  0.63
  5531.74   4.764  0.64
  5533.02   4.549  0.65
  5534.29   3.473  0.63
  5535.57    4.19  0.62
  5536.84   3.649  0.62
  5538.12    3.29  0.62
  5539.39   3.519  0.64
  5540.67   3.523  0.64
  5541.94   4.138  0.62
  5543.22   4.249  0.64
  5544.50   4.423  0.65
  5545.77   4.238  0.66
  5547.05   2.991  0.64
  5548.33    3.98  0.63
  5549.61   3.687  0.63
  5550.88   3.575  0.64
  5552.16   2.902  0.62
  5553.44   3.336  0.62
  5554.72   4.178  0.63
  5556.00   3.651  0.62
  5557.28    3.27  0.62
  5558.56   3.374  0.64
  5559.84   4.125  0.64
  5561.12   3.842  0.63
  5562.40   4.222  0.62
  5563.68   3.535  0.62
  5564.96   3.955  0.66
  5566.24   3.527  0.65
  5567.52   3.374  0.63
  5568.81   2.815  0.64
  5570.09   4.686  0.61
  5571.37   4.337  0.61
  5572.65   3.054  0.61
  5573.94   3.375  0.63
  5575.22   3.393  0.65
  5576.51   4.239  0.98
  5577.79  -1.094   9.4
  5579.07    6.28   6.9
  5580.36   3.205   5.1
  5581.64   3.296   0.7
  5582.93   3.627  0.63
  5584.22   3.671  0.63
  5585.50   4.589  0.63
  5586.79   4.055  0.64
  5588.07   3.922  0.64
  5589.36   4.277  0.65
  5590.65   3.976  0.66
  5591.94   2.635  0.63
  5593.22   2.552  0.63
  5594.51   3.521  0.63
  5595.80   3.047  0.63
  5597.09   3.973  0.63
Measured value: -0.9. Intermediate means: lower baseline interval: 3.88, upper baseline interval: 3.66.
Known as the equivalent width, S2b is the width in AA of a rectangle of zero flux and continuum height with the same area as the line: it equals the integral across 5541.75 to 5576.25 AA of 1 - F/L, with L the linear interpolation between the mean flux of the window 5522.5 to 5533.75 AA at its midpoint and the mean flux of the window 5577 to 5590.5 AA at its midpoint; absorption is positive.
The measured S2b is 1.3 AA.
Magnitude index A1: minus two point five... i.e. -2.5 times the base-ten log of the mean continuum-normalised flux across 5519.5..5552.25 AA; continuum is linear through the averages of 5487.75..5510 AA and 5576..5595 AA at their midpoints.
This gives -0.08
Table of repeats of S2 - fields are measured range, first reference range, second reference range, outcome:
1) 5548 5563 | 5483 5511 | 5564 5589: -0.12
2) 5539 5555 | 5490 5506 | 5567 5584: -0.79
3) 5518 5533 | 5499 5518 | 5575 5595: -1.60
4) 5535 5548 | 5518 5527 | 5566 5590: 0.31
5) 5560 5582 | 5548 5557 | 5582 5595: 0.51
